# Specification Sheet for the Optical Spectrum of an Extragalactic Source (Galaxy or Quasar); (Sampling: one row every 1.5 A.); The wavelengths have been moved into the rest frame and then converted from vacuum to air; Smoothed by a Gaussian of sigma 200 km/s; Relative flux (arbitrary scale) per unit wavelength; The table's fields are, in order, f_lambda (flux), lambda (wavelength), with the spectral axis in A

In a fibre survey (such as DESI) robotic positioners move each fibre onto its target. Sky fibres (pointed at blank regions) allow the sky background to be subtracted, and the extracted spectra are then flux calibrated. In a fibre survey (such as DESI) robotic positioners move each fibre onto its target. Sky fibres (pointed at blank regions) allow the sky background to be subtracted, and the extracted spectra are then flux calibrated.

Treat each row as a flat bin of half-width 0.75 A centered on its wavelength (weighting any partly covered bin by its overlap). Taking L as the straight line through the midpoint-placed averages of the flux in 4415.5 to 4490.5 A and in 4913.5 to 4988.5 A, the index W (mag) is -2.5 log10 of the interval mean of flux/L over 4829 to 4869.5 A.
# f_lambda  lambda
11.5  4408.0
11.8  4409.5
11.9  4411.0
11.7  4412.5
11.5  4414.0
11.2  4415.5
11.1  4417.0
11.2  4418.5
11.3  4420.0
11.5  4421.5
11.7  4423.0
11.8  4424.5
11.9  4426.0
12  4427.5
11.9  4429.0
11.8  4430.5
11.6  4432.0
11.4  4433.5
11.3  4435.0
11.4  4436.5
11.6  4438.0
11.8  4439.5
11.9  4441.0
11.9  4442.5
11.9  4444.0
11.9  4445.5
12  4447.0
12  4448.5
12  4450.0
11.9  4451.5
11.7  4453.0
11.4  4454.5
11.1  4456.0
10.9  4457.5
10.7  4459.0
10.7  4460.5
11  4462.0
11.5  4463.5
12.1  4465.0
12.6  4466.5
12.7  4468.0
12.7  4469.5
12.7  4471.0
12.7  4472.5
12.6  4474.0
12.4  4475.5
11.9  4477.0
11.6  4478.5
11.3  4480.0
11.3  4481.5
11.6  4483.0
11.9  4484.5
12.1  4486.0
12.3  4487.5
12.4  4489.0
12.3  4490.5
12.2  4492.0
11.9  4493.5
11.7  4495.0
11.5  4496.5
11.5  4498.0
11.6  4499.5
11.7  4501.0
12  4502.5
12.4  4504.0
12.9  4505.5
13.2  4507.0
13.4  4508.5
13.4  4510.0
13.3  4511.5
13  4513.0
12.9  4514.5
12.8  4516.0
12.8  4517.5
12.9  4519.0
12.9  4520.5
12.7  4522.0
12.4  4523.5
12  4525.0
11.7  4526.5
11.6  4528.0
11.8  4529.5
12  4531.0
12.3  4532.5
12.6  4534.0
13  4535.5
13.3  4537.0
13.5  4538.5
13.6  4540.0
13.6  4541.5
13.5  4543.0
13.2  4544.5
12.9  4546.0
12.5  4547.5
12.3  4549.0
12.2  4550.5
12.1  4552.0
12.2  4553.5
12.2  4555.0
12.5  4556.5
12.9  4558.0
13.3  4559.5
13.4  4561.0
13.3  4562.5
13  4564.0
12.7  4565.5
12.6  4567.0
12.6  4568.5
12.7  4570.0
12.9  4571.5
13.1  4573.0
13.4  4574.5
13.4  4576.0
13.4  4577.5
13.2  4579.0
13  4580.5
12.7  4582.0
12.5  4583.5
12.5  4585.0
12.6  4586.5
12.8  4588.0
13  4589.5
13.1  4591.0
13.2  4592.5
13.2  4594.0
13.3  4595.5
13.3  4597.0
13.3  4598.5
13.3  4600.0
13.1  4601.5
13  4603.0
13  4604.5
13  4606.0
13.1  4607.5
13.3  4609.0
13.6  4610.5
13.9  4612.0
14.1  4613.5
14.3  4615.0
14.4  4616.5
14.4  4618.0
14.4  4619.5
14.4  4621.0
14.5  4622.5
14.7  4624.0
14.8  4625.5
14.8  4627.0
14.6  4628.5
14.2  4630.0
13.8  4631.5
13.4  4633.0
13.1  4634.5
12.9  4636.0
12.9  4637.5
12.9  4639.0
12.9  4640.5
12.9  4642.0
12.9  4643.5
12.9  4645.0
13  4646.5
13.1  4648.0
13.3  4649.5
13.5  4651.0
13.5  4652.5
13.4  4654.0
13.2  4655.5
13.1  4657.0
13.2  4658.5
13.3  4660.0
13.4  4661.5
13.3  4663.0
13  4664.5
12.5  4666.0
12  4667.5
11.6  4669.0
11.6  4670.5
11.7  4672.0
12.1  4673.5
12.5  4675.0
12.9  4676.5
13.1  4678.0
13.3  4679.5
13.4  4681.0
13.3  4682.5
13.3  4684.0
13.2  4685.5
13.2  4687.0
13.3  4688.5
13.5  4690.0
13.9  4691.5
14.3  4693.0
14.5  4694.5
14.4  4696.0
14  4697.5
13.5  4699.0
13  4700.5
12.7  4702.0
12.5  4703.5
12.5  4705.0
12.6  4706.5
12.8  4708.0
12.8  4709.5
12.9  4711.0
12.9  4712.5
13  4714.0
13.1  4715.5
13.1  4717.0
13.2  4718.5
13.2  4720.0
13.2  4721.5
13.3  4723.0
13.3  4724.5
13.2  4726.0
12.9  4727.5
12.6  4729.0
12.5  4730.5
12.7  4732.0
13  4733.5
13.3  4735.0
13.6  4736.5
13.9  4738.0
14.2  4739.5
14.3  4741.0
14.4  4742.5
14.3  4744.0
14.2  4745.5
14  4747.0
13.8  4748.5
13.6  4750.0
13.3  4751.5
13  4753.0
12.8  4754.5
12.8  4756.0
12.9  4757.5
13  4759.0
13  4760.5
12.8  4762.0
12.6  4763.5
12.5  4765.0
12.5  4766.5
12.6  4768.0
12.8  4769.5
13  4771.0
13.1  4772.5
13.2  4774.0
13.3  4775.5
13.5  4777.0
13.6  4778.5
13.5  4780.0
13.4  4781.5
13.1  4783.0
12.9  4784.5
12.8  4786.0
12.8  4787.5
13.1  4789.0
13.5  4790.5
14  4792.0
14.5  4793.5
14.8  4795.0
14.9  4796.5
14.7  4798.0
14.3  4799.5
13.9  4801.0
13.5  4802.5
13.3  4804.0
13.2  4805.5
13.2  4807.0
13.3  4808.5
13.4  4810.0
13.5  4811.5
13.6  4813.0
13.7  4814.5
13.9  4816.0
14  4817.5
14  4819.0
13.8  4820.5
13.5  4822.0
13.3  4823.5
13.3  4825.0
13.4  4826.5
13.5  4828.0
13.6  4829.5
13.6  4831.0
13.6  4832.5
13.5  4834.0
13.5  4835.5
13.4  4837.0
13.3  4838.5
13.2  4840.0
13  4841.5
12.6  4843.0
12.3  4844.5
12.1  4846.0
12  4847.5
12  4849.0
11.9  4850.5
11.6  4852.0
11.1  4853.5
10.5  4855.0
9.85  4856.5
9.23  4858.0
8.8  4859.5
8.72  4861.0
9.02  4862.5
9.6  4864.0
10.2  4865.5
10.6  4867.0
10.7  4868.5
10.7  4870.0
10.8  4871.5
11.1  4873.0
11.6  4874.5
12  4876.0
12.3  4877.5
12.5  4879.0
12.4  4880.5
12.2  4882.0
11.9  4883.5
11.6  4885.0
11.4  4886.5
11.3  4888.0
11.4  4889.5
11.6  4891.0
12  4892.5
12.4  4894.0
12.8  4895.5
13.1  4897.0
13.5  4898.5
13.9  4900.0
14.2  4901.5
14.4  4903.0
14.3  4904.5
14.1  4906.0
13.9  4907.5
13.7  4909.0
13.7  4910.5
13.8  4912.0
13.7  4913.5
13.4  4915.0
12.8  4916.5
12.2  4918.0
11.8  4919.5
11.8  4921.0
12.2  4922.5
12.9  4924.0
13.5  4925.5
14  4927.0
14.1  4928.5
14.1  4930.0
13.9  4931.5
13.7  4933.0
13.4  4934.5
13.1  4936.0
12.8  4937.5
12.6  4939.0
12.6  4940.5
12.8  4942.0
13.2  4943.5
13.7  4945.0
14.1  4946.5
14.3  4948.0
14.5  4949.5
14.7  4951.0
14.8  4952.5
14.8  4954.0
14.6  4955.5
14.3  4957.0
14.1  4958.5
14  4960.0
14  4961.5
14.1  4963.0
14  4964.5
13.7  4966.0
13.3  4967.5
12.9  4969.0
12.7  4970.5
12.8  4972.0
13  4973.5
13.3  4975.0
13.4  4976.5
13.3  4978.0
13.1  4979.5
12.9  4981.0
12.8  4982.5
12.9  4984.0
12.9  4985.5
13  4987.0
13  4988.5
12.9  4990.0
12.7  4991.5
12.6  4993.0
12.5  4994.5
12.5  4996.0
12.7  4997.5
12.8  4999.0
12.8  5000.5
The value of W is 0.130 mag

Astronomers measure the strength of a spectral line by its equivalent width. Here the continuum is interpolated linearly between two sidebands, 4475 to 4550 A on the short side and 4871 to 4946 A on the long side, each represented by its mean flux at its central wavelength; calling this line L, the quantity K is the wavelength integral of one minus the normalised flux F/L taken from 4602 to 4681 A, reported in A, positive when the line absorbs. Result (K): -4.7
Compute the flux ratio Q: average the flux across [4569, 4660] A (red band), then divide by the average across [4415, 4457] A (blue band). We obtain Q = 1.15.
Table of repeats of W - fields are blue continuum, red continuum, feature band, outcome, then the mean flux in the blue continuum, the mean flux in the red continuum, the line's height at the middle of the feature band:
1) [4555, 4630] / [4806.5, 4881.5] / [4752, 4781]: -0.04 mag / 13.4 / 12.2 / 12.6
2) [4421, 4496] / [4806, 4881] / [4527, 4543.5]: -0.08 mag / 11.8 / 12.2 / 11.9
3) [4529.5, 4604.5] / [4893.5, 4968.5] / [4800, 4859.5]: 0.04 mag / 12.9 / 13.6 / 13.4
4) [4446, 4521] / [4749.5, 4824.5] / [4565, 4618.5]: -0.05 mag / 12.1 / 13.4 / 12.6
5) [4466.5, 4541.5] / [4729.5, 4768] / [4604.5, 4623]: -0.09 mag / 12.4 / 13.3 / 12.8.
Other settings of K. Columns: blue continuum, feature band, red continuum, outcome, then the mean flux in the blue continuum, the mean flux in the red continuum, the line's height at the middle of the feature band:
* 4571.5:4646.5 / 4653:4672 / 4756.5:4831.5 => 0.9 A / 13.4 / 13.4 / 13.4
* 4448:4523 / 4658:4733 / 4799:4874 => -4.7 A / 12.1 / 12.3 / 12.3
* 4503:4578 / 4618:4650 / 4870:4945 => -2.1 A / 12.8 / 12.8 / 12.8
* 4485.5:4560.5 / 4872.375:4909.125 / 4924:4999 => 1.9 A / 12.5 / 13.4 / 13.3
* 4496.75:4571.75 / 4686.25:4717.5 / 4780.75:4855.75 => -0.6 A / 12.7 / 13.3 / 13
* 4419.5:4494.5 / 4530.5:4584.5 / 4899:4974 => -3.1 A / 11.8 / 13.6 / 12.2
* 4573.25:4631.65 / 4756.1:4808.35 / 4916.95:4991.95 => 0.5 A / 13.5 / 13.4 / 13.5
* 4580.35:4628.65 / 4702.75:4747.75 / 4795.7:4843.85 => 1.0 A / 13.5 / 13.6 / 13.6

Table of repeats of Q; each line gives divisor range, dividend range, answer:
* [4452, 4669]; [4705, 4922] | 1.00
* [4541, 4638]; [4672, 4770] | 0.99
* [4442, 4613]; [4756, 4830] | 1.07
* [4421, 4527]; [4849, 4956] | 1.04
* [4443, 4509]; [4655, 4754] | 1.10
